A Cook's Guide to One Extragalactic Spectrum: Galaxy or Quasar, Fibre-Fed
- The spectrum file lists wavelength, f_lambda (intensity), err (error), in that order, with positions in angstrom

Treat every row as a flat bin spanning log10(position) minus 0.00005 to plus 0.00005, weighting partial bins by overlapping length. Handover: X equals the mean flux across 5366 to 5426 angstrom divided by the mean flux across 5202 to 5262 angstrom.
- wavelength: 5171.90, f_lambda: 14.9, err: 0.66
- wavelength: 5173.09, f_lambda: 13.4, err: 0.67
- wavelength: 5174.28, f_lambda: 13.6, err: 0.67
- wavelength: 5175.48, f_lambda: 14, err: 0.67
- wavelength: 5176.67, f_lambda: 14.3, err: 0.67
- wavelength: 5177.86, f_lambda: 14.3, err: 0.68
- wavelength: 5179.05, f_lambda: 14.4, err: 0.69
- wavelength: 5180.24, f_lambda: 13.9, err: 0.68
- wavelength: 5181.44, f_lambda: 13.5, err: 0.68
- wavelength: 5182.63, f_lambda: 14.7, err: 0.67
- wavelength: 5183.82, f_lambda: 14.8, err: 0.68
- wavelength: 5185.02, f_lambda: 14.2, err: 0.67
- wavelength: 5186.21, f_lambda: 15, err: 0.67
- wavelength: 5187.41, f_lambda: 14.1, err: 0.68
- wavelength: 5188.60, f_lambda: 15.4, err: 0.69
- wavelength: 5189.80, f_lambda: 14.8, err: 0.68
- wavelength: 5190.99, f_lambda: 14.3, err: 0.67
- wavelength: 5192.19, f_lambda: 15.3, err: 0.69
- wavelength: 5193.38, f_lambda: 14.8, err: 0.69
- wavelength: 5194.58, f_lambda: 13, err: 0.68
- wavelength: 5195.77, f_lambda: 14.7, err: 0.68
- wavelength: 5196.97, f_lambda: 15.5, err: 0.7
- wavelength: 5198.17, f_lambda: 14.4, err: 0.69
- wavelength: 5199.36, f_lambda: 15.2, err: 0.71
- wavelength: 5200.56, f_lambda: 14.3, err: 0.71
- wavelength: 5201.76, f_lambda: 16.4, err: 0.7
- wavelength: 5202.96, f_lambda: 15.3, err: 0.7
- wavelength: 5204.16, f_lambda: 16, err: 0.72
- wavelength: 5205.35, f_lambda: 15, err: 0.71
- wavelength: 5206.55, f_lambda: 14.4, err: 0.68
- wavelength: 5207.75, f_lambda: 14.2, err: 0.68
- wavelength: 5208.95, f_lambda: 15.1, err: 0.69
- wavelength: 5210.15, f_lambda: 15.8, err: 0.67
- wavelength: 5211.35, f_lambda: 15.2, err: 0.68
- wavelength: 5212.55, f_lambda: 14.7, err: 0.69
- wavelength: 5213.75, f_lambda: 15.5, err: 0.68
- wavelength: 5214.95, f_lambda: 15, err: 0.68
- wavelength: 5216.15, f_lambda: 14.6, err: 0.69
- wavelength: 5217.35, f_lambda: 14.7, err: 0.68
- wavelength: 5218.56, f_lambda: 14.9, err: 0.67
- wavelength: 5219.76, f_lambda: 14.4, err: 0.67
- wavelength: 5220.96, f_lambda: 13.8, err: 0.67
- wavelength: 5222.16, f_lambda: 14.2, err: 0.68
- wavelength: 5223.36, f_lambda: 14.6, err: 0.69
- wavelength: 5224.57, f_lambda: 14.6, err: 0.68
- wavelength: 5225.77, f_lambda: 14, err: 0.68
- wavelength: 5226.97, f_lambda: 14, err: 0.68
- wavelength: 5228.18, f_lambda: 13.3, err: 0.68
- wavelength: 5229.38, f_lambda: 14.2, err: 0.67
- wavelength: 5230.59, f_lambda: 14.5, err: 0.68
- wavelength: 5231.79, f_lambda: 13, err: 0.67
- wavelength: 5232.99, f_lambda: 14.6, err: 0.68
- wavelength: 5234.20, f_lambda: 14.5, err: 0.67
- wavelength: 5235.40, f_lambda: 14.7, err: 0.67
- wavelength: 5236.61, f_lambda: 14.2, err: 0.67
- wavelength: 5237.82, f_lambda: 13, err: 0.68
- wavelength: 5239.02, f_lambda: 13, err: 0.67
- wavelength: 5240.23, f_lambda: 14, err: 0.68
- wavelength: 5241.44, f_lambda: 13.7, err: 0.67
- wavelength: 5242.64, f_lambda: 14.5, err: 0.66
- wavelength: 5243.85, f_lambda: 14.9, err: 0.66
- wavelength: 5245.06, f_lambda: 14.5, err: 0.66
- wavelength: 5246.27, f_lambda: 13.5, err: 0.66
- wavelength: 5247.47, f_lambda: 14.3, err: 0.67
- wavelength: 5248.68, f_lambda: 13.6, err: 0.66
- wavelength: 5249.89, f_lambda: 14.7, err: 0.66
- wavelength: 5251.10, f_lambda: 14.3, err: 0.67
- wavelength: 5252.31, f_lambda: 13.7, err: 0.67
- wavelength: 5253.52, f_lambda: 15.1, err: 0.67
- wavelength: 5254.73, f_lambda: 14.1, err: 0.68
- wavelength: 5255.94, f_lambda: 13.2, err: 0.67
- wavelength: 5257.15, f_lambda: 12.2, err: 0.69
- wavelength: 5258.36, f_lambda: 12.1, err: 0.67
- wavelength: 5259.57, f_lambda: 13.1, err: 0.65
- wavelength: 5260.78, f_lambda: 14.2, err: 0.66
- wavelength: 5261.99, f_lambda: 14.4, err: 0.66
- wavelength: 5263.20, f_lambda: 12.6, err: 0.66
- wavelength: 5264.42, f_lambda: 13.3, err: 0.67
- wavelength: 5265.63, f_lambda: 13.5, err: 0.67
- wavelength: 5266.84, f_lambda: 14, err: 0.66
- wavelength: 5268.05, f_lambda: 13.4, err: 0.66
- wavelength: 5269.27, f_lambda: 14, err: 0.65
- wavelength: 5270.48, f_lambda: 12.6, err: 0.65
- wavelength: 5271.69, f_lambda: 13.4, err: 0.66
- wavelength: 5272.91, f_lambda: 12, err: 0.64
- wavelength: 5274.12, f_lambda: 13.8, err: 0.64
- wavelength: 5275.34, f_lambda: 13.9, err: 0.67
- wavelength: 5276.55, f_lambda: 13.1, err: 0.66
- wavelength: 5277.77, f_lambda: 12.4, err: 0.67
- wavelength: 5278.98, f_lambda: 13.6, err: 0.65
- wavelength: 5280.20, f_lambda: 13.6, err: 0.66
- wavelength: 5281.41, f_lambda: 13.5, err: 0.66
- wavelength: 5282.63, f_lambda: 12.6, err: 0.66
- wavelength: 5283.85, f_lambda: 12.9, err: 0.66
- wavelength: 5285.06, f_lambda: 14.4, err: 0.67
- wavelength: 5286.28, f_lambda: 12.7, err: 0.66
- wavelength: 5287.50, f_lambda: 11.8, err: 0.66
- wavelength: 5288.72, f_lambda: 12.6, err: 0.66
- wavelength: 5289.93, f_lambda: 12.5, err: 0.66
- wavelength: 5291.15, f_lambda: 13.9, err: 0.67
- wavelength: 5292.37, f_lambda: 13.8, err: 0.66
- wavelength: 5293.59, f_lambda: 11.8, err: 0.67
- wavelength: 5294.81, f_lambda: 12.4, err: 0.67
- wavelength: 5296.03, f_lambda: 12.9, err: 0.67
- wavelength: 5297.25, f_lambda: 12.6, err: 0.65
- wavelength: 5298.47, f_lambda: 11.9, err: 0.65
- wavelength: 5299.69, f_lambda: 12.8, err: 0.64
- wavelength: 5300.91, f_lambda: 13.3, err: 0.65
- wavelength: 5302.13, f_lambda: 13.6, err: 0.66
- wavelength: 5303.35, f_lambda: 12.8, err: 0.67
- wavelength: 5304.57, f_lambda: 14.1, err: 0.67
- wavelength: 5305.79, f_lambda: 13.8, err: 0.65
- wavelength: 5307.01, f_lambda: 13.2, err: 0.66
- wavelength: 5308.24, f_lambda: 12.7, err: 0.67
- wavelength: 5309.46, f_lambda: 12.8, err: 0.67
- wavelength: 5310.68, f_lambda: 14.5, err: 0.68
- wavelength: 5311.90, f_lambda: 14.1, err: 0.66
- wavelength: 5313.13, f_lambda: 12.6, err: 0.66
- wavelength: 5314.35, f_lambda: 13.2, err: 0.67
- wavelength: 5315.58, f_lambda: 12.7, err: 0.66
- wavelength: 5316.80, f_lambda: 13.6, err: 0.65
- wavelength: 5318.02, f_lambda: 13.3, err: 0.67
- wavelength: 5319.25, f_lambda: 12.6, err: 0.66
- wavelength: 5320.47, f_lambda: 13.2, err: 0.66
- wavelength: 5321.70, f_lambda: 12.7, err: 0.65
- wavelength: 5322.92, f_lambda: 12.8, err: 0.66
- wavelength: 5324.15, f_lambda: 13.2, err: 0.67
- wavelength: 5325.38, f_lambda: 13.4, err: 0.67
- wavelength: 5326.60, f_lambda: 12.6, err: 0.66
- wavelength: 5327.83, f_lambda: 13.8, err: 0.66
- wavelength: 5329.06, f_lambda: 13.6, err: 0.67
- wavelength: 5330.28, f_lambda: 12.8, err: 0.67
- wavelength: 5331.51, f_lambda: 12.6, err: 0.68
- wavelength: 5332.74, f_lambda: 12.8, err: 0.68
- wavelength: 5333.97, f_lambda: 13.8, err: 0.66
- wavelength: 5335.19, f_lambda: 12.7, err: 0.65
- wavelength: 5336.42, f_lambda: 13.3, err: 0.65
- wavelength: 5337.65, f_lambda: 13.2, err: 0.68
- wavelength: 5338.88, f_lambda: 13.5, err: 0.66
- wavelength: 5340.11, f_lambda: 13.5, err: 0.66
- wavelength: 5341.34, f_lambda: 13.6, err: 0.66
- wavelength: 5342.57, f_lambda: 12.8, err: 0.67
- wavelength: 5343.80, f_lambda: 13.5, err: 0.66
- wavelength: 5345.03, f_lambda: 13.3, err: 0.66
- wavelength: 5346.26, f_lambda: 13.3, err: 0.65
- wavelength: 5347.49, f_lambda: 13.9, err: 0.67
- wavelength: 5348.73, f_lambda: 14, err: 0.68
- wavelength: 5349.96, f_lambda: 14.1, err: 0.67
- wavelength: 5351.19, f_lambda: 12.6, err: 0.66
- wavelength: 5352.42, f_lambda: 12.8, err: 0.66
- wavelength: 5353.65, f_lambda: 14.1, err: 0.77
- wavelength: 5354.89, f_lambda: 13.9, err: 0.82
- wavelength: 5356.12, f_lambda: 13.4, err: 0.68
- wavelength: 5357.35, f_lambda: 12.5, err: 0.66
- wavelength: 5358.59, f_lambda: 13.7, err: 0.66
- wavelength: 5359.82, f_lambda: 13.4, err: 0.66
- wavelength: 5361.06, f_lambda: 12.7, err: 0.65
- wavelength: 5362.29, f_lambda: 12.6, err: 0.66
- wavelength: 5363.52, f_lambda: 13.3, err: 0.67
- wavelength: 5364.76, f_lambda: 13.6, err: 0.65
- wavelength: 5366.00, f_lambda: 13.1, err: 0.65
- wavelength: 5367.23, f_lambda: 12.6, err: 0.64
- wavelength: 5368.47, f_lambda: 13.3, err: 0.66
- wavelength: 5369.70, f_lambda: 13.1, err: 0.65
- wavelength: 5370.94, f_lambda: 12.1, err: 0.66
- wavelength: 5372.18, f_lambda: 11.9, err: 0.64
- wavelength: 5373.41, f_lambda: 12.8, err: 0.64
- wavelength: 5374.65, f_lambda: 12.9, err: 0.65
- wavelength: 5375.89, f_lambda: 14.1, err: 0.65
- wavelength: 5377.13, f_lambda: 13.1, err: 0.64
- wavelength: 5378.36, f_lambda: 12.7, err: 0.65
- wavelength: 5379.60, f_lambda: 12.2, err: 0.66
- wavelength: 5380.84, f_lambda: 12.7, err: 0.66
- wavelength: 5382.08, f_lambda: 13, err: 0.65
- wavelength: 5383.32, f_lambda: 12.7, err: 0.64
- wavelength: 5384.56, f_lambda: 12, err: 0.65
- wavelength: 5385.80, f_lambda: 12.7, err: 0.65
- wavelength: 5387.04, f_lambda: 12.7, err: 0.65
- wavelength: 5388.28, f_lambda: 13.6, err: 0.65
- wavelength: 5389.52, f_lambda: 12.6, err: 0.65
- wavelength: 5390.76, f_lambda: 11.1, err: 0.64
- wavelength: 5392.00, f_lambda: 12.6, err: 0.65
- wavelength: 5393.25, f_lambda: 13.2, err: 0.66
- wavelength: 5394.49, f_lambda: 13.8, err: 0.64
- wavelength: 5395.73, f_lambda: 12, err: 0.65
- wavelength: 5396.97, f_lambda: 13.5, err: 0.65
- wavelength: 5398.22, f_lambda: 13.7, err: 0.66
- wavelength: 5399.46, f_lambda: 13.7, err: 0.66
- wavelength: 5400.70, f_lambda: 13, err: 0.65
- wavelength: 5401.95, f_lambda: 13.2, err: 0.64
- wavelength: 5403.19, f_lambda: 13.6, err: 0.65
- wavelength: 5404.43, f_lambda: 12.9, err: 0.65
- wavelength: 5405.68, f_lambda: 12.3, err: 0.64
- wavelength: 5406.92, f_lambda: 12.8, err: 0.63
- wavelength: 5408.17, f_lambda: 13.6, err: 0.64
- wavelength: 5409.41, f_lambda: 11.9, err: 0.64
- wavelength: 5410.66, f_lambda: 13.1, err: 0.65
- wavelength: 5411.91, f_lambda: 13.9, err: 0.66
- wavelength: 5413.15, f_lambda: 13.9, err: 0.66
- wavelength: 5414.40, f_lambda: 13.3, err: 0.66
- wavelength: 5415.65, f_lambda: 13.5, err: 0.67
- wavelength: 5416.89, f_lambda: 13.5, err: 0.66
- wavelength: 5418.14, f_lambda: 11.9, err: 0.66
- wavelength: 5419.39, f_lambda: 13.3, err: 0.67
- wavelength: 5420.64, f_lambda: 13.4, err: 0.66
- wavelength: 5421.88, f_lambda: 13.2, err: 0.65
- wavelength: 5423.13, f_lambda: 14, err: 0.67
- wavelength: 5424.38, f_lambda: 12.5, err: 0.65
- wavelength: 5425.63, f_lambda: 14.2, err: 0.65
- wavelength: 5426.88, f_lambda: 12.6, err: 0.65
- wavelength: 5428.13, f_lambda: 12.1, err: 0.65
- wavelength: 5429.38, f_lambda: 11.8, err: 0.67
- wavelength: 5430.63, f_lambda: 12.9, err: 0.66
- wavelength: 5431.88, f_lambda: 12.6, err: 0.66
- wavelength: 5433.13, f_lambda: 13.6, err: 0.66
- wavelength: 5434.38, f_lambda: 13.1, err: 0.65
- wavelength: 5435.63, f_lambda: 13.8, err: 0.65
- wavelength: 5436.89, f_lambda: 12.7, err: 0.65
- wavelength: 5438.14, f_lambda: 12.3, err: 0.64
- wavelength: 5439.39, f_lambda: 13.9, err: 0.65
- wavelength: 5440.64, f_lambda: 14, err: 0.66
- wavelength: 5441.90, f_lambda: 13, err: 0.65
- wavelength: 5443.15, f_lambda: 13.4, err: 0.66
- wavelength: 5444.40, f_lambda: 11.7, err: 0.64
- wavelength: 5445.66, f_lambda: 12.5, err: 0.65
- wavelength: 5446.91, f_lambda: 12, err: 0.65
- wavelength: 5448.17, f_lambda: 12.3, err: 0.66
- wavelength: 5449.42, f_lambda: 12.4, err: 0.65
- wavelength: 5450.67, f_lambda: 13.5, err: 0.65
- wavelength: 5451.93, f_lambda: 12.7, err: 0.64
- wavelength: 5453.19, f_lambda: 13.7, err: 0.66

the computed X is 0.91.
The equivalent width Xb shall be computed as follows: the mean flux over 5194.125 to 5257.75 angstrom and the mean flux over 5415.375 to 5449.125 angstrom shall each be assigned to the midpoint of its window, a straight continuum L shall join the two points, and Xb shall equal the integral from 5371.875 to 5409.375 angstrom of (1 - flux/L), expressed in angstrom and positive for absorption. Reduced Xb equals 1.0 angstrom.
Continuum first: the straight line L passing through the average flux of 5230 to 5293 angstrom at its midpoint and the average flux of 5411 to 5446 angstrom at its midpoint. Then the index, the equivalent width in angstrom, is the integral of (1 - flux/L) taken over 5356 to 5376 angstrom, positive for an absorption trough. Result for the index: 0.46 angstrom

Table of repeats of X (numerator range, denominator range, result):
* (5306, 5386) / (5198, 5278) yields 0.93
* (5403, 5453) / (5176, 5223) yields 0.88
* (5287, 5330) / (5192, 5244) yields 0.90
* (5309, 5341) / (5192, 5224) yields 0.89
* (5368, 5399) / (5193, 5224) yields 0.86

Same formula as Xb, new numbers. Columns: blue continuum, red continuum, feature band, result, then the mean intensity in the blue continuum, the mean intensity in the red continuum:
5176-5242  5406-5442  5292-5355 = 2.60 angstrom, 14.5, 13.1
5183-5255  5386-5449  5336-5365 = 0.31 angstrom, 14.5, 13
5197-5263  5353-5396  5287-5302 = 1.06 angstrom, 14.3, 12.9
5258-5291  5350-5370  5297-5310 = 0.13 angstrom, 13.2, 13.2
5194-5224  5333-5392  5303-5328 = 0.71 angstrom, 14.8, 13.1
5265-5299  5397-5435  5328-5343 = -0.15 angstrom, 13.1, 13.1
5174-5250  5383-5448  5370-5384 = 0.53 angstrom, 14.5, 13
